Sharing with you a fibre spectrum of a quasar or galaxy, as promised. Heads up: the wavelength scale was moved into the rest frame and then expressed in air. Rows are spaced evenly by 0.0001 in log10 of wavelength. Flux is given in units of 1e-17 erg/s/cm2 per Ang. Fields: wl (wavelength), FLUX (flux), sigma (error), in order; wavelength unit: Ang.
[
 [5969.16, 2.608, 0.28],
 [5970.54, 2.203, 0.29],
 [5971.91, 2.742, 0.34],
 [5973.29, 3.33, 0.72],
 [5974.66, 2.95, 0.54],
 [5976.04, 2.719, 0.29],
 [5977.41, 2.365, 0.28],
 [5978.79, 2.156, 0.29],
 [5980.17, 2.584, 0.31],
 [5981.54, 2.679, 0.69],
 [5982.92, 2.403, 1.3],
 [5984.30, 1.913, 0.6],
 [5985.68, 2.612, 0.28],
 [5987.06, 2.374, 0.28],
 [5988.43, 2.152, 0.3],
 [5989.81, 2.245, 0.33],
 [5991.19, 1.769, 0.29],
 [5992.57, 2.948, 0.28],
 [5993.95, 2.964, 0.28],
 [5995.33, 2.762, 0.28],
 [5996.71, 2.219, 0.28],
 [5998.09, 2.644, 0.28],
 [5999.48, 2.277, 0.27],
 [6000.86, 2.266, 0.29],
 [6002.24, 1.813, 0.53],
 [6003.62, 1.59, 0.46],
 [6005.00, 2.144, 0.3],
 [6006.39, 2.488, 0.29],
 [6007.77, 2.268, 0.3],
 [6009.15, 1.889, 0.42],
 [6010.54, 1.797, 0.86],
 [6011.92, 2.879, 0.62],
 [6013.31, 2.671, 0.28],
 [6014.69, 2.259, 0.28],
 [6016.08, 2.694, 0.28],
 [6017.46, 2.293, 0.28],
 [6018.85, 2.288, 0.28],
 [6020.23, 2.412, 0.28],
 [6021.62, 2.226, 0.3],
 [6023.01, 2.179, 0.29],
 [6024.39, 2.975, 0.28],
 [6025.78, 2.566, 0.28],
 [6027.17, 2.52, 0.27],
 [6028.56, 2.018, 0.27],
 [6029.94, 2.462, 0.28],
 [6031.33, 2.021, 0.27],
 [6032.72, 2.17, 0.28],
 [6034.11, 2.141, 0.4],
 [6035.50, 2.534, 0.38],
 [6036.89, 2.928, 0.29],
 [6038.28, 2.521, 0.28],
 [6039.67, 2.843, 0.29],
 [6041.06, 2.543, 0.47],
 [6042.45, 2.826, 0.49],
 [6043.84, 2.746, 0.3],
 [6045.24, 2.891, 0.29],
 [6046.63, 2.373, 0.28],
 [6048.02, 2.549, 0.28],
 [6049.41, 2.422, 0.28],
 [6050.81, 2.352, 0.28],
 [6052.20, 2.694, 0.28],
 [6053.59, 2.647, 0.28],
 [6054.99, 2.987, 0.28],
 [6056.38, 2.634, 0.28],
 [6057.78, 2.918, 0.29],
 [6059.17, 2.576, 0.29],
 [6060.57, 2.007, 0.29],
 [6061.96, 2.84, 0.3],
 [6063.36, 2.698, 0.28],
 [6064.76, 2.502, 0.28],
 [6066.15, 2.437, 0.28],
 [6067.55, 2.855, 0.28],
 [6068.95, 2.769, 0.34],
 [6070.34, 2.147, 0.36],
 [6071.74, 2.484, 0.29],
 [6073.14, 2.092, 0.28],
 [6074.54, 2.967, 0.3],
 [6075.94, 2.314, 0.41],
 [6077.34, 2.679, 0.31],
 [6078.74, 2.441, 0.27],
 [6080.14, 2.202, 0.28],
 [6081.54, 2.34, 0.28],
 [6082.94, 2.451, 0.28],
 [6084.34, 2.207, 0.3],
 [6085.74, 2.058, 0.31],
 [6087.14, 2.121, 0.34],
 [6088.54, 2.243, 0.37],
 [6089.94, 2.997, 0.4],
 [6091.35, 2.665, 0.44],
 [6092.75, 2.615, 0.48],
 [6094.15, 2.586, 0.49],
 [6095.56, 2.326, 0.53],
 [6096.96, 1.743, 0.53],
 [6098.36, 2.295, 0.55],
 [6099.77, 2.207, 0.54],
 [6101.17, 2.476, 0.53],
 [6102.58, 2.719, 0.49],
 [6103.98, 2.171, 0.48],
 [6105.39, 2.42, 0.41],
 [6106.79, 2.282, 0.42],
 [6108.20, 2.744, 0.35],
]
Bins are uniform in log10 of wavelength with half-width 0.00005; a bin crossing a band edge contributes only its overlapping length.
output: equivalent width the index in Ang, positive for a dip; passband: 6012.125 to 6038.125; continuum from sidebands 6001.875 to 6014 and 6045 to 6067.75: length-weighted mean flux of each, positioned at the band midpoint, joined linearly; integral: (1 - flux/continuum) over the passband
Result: -1.0 Ang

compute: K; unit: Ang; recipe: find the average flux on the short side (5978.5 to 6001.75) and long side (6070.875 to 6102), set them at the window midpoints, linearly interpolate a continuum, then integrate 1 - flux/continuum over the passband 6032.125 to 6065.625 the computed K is -2.8 Ang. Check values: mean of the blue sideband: 2.41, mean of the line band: 2.6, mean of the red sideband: 2.39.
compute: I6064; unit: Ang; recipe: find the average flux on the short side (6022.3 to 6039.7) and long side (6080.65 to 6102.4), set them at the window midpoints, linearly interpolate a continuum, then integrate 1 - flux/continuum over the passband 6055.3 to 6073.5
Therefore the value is -1.2 Ang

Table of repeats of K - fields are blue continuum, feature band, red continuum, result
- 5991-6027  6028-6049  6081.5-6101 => -1.29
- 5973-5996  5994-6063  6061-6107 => 0.72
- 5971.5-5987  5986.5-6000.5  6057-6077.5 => 0.75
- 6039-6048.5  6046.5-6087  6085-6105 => 0.71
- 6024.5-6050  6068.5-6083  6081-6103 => -0.13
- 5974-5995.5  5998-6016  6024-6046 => 1.92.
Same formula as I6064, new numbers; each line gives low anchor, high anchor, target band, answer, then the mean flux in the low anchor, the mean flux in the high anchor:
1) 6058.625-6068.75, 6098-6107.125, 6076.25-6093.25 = 0.3 Ang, 2.57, 2.37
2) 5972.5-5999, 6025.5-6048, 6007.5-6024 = 1.2 Ang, 2.51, 2.51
